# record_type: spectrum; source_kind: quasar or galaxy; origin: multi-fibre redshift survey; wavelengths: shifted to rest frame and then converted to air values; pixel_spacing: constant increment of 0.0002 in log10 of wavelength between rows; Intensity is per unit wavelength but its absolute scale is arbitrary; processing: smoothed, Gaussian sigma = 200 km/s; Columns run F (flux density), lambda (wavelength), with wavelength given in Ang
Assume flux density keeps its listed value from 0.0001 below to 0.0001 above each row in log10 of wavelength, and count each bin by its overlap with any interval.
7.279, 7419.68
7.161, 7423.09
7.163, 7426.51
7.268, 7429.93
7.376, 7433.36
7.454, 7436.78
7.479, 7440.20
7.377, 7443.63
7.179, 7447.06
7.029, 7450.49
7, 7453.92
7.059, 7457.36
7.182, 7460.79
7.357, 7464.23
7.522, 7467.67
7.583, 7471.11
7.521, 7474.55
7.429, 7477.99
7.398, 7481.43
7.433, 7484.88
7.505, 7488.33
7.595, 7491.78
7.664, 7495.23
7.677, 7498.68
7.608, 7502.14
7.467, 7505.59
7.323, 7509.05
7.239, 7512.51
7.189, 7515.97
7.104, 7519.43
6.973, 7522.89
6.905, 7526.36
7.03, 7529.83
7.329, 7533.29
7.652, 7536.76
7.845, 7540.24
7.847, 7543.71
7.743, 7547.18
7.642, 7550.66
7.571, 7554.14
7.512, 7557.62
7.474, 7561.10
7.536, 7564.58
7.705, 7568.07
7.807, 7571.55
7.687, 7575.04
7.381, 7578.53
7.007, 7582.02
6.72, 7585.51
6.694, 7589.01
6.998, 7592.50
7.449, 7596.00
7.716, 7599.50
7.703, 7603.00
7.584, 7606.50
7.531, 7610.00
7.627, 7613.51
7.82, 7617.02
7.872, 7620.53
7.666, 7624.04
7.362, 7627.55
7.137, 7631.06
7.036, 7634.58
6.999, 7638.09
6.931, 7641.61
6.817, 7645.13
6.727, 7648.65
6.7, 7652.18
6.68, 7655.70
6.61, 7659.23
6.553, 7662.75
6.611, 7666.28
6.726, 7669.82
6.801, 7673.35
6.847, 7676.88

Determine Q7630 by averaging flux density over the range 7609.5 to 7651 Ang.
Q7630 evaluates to 7.28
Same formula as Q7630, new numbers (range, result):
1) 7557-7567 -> 7.52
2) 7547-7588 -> 7.46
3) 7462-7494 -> 7.48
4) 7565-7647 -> 7.36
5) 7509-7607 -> 7.39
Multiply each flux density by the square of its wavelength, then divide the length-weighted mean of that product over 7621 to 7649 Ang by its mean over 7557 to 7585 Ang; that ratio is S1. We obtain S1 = 0.97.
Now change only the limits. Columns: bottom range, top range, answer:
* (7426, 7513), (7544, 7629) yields 1.05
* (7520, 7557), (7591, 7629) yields 1.04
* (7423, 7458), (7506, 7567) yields 1.05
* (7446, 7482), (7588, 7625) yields 1.07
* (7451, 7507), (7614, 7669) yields 0.99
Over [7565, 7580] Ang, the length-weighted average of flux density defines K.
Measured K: 7.64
